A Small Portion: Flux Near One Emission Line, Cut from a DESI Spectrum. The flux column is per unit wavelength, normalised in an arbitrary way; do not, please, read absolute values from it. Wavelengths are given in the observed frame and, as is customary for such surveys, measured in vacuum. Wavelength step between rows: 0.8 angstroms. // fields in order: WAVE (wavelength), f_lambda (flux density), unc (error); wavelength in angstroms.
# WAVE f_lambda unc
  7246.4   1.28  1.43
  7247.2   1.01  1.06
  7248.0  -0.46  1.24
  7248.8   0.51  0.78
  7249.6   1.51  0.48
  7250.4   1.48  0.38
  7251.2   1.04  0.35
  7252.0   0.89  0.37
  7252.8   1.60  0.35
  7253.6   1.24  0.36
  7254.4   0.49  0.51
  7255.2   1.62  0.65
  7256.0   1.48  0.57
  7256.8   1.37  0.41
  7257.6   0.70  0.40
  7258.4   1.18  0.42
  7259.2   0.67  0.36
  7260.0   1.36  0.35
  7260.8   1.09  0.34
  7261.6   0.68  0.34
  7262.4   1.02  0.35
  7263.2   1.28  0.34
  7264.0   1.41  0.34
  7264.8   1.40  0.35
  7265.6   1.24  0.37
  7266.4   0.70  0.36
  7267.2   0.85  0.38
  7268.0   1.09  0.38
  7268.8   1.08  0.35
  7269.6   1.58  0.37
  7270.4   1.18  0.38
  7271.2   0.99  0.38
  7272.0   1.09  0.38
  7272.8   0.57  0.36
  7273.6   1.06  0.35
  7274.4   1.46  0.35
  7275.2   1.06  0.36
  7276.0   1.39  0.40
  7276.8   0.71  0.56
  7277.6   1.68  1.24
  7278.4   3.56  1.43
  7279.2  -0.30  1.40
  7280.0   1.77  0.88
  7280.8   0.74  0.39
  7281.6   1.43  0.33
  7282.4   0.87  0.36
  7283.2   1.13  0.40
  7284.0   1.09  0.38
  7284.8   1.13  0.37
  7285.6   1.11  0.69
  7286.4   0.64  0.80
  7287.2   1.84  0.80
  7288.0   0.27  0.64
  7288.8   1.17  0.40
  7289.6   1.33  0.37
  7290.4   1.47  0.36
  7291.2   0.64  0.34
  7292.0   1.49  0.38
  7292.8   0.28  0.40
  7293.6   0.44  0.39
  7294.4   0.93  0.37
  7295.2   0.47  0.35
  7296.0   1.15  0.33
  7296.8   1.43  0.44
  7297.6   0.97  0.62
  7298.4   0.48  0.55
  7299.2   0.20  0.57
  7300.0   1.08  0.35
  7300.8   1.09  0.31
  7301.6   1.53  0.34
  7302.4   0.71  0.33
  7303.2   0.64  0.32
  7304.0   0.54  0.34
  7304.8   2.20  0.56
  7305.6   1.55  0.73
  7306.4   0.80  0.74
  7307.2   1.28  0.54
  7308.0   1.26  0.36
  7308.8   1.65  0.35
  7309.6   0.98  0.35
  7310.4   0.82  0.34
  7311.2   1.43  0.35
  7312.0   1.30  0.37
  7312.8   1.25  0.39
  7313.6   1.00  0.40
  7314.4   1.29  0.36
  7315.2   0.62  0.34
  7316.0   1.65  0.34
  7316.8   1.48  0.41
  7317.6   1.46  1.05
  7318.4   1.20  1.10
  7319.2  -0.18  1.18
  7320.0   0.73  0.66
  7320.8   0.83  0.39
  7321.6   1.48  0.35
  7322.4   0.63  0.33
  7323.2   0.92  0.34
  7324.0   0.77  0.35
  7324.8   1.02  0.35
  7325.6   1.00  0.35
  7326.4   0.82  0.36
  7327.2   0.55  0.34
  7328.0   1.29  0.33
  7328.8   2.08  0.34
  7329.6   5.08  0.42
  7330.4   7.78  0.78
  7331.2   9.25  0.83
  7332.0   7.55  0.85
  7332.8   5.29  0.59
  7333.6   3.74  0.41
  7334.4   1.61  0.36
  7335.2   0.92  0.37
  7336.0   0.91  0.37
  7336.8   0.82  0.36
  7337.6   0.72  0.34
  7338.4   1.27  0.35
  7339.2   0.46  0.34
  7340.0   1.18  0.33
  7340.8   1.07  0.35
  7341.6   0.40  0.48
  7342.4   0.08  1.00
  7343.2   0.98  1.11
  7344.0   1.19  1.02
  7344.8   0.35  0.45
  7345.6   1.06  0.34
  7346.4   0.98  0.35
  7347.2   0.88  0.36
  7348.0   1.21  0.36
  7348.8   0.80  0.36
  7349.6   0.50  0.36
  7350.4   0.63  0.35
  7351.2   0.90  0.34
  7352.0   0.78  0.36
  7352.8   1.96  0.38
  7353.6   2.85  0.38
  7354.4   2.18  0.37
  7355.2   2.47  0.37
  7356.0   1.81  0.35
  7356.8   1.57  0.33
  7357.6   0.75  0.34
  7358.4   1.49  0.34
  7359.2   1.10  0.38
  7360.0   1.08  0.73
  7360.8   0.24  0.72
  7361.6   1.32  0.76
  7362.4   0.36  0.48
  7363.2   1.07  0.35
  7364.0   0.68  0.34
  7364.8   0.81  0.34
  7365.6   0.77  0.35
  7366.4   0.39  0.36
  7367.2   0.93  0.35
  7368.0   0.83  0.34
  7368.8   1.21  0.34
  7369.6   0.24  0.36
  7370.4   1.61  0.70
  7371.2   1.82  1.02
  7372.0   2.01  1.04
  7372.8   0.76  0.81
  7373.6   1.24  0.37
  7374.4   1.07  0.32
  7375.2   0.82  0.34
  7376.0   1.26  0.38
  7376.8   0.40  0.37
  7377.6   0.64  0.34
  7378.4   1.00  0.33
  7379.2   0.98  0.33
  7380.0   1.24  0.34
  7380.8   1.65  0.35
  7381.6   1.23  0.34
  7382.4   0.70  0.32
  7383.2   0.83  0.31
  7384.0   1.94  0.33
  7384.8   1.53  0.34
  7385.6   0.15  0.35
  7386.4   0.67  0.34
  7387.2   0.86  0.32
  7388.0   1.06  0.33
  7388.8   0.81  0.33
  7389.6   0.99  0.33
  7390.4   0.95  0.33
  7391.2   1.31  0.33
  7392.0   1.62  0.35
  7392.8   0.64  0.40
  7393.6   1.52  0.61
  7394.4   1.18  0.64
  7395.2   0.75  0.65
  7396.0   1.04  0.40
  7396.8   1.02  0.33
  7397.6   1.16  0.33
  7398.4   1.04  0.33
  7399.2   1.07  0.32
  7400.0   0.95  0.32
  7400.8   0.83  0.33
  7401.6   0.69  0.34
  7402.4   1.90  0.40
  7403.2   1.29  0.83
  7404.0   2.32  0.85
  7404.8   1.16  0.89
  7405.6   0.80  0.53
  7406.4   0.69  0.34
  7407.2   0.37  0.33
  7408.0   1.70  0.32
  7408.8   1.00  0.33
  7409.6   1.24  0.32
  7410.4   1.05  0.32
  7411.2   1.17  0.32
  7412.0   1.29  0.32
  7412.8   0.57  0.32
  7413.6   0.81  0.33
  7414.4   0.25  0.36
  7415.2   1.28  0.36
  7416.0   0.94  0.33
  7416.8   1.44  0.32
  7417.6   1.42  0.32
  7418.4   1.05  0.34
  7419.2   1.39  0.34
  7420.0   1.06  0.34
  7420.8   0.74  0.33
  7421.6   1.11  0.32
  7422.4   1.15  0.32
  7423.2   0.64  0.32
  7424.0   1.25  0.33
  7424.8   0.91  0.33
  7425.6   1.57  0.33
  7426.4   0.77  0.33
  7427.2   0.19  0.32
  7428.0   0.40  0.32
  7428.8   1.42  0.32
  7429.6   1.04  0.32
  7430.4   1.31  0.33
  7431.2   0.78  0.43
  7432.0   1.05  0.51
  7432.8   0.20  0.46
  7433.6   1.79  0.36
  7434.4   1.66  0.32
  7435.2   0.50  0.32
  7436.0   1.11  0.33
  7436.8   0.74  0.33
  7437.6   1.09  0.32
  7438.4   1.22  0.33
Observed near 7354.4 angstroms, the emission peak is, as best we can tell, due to [N II]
